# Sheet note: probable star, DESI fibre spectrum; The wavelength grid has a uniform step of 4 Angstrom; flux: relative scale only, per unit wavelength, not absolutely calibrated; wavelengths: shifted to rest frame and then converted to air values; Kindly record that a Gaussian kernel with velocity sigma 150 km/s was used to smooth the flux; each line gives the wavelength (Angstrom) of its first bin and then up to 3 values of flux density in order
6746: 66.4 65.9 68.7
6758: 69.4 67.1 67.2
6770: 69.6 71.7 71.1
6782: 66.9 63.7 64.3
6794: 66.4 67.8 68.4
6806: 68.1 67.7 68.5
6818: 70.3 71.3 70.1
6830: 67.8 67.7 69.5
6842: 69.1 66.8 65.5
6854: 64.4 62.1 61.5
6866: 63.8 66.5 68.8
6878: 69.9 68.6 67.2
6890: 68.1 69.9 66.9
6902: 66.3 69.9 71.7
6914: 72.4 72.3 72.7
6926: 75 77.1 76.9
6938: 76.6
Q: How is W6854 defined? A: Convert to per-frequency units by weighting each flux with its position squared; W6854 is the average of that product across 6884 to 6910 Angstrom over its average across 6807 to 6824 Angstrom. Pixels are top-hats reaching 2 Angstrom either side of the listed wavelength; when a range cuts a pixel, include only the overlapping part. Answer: 1.0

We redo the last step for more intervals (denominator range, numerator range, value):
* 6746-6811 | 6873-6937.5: 1.09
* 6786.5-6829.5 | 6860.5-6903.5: 1.01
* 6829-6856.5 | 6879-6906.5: 1.03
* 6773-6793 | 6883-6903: 1.04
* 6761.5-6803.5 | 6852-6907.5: 1.01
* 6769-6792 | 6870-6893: 1.04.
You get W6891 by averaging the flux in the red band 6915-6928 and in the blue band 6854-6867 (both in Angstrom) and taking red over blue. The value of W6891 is 1.2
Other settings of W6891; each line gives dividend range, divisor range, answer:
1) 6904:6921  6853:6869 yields 1.14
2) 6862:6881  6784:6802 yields 1.01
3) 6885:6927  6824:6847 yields 1.02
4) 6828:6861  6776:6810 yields 0.99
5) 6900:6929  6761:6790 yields 1.05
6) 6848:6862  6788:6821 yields 0.94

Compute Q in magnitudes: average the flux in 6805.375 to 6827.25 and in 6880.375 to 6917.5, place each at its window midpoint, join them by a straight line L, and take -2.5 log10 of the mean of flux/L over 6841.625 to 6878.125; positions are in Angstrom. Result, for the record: 0.06 mag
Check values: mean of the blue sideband 69.4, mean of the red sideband 69.1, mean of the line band 65.5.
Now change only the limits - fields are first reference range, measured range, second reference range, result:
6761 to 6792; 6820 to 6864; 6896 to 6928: 0.04 mag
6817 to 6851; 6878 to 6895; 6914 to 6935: 0.05 mag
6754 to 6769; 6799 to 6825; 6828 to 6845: -0.01 mag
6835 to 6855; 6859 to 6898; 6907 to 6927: 0.04 mag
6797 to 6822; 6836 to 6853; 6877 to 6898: 0.02 mag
